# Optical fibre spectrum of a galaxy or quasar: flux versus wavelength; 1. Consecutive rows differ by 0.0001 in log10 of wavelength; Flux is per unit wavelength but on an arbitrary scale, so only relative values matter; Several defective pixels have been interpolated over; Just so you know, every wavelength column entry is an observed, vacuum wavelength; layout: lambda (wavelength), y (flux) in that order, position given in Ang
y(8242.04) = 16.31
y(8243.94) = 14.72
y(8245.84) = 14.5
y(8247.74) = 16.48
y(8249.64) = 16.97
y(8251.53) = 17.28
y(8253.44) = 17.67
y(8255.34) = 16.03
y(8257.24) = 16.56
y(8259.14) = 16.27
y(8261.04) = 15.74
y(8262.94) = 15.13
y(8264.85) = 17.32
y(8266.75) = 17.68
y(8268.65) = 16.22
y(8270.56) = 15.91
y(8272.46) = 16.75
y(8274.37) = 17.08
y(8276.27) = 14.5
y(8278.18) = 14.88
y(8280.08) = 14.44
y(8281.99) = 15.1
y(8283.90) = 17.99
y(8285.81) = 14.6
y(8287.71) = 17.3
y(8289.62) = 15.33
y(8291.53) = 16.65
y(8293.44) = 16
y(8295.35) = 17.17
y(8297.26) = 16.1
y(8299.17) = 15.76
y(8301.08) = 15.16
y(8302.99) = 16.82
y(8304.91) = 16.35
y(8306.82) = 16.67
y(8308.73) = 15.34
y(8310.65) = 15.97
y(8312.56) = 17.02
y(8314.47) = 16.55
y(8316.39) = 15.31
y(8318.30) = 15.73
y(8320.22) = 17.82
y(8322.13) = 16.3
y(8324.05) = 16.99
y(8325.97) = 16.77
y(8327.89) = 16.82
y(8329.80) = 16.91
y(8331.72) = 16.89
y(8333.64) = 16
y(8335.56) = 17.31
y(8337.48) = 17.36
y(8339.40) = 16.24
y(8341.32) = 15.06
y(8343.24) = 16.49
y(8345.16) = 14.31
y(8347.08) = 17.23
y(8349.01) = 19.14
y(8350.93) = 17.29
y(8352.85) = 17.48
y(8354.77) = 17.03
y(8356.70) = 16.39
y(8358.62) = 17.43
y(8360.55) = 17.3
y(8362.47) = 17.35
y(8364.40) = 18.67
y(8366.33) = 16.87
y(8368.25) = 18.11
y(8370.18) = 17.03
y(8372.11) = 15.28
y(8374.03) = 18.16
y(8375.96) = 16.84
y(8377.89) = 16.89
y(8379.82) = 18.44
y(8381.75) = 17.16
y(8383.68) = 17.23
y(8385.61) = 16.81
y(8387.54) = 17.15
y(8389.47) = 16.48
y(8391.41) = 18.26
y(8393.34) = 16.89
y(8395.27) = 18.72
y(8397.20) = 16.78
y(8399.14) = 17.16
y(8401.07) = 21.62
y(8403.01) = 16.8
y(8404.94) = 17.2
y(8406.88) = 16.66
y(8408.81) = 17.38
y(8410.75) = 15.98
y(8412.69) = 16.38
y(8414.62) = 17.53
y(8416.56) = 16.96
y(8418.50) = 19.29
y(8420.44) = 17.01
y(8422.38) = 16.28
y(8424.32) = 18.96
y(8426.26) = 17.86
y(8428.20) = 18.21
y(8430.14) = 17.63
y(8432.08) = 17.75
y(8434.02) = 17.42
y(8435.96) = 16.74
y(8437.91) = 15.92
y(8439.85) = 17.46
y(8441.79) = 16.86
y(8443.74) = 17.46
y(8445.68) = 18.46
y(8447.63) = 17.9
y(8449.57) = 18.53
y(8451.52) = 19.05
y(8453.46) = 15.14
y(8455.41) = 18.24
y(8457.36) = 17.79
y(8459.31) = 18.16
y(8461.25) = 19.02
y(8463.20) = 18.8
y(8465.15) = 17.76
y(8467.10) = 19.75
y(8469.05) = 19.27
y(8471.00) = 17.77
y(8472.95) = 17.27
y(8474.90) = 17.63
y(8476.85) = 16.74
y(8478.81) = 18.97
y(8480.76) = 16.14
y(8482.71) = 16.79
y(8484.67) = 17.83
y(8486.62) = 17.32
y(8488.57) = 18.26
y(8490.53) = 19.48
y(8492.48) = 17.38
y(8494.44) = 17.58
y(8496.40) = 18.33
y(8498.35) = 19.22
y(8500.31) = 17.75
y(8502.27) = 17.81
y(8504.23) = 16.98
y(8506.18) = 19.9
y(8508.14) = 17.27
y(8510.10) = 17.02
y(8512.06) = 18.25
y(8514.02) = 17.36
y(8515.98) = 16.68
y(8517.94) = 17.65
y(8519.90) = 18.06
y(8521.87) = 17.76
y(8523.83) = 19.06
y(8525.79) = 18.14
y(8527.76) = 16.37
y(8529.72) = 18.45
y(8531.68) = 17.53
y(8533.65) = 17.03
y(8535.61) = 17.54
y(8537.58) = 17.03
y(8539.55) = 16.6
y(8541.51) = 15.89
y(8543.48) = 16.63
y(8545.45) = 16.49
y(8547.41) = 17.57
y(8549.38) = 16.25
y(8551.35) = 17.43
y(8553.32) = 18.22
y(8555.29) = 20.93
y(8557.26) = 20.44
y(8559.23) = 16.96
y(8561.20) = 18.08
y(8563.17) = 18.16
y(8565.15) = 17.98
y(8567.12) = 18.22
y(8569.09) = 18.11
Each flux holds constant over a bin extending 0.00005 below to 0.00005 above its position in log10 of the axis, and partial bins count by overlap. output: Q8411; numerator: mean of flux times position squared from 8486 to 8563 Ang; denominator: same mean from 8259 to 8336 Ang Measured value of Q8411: 1.15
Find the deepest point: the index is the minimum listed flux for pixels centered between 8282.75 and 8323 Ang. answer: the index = 14.6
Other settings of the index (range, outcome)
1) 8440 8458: 15.14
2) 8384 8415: 15.98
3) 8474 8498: 16.14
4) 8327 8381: 14.31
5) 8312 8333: 15.31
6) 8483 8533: 16.37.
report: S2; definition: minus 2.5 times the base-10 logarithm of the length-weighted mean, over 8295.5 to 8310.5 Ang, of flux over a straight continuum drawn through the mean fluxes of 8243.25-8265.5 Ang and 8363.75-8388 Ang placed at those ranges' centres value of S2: 0.04 mag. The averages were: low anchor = 16.2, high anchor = 17.3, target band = 16.1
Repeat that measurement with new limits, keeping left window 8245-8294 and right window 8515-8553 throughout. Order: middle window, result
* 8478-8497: -0.04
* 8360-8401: -0.05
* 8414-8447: -0.04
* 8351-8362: -0.04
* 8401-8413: -0.03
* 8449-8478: -0.07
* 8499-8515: -0.04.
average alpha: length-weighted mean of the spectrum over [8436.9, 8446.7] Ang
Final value 17.2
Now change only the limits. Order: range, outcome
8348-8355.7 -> 17.7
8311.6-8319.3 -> 16.2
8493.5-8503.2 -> 18.1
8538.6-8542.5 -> 16.3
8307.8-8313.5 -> 16.1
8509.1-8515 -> 17.5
